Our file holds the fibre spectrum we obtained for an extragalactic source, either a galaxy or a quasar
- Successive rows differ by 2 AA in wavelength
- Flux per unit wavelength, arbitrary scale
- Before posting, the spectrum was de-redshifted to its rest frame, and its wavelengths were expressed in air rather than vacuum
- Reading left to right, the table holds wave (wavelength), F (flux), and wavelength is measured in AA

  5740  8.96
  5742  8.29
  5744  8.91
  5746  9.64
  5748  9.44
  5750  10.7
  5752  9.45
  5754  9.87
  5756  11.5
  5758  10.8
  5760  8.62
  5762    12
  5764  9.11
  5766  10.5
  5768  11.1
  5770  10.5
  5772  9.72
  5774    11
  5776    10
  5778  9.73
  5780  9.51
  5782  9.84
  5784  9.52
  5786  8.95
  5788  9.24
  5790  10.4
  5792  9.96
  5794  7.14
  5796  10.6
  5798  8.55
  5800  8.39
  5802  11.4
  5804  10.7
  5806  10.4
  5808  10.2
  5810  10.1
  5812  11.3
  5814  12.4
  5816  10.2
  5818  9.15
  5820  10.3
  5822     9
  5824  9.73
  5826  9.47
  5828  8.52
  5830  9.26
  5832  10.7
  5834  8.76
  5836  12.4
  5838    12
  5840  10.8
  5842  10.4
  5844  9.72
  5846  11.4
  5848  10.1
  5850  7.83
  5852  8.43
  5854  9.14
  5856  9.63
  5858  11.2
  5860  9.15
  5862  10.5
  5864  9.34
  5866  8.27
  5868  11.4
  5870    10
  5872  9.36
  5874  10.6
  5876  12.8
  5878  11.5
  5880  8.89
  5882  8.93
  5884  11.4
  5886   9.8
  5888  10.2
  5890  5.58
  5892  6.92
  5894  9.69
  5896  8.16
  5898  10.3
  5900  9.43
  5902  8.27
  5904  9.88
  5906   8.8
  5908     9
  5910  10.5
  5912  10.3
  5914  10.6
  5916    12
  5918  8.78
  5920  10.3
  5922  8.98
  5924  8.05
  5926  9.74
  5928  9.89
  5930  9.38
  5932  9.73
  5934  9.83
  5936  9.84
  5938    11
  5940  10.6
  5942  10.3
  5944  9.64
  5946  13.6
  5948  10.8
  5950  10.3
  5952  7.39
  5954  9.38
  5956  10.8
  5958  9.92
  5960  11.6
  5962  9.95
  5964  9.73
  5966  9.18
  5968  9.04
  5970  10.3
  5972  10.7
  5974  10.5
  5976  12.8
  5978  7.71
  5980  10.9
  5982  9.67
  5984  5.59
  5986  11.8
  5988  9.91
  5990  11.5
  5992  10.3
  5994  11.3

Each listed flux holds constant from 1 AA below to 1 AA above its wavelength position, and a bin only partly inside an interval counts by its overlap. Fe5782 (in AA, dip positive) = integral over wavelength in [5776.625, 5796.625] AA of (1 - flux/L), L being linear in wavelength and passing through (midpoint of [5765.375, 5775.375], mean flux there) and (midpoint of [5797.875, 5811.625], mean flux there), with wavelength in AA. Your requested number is 1.7 AA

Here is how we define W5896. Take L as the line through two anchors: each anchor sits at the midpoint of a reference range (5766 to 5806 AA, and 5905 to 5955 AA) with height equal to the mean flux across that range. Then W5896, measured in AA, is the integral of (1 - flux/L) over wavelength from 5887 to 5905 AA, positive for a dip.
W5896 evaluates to 2.2 AA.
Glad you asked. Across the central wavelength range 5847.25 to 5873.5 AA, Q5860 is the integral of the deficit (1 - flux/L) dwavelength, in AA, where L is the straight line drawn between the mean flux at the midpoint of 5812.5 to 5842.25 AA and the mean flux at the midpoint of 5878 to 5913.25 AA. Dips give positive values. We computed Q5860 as 0.5 AA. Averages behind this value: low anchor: 10.2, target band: 9.58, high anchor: 9.26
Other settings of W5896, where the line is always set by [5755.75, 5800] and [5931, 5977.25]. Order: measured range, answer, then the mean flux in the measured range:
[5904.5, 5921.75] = 0.35 AA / 9.98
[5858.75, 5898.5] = 1.82 AA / 9.64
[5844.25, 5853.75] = 0.56 AA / 9.44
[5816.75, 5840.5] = -0.02 AA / 9.99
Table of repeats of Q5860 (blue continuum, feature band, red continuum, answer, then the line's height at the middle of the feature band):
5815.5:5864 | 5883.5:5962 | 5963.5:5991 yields 1.4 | 9.93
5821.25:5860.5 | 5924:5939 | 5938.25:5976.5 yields 0.6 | 10.2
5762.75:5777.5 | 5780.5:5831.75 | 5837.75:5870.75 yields 1.7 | 10.1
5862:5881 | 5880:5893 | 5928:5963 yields 1.8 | 10.2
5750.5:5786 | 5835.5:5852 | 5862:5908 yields -1.1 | 9.75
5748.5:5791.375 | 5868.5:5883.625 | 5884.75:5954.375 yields -0.9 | 9.77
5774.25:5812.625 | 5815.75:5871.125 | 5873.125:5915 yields -1.1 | 9.7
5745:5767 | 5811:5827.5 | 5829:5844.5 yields 0.5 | 10.4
